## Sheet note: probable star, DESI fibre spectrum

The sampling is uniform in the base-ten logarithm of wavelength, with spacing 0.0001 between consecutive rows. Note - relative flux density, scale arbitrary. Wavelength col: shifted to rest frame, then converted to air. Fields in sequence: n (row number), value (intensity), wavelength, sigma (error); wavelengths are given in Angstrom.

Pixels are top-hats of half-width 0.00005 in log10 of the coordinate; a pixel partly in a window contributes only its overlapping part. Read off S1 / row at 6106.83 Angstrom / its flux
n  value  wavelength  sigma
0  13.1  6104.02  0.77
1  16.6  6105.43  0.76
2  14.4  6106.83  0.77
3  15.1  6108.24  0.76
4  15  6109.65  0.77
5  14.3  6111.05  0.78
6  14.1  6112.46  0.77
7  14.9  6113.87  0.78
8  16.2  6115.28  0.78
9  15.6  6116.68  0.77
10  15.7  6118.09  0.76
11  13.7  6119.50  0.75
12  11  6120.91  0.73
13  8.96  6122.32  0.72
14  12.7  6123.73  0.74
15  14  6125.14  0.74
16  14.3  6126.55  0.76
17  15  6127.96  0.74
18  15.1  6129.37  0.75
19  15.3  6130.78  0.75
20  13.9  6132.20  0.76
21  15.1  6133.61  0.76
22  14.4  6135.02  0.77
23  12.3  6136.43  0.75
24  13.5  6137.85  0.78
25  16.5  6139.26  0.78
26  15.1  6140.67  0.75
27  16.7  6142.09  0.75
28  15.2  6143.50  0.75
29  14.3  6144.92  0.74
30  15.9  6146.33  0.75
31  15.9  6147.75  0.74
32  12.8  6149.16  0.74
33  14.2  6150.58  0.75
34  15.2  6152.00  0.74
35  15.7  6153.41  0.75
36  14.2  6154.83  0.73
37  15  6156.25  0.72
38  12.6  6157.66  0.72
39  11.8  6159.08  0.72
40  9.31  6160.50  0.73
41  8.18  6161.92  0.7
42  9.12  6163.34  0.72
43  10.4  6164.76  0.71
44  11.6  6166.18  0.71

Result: 14.4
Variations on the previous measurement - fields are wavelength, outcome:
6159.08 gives 11.8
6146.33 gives 15.9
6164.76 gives 10.4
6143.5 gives 15.2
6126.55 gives 14.3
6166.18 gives 11.6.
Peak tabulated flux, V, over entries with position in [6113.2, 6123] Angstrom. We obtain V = 16.2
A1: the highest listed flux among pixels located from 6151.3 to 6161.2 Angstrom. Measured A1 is 15.7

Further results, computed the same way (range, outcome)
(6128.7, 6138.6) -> 15.3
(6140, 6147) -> 16.7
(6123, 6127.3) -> 14.3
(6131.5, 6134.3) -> 15.1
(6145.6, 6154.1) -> 15.9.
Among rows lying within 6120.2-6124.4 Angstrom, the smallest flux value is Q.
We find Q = 8.96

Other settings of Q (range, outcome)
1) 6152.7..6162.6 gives 8.18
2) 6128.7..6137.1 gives 12.3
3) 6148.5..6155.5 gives 12.8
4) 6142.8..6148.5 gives 14.3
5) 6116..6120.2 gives 13.7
